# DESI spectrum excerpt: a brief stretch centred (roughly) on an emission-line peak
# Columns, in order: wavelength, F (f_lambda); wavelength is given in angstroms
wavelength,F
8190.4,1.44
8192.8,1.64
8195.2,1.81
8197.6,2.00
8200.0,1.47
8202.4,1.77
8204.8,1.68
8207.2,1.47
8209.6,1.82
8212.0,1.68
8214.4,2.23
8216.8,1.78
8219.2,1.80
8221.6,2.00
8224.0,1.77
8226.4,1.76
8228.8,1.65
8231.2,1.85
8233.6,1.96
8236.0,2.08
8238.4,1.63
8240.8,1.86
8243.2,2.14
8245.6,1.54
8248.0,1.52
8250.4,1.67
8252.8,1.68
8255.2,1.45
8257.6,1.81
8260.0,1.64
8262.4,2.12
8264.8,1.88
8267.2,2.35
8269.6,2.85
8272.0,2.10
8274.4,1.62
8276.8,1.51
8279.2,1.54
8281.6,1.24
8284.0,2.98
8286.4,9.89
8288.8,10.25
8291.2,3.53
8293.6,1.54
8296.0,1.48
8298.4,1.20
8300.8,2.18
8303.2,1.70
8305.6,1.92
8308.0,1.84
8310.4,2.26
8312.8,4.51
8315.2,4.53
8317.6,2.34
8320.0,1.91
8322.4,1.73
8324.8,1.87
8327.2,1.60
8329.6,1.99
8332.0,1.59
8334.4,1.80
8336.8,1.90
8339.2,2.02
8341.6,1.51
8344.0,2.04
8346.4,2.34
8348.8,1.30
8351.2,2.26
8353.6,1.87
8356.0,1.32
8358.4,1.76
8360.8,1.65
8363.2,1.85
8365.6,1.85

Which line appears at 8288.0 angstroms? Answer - H-alpha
